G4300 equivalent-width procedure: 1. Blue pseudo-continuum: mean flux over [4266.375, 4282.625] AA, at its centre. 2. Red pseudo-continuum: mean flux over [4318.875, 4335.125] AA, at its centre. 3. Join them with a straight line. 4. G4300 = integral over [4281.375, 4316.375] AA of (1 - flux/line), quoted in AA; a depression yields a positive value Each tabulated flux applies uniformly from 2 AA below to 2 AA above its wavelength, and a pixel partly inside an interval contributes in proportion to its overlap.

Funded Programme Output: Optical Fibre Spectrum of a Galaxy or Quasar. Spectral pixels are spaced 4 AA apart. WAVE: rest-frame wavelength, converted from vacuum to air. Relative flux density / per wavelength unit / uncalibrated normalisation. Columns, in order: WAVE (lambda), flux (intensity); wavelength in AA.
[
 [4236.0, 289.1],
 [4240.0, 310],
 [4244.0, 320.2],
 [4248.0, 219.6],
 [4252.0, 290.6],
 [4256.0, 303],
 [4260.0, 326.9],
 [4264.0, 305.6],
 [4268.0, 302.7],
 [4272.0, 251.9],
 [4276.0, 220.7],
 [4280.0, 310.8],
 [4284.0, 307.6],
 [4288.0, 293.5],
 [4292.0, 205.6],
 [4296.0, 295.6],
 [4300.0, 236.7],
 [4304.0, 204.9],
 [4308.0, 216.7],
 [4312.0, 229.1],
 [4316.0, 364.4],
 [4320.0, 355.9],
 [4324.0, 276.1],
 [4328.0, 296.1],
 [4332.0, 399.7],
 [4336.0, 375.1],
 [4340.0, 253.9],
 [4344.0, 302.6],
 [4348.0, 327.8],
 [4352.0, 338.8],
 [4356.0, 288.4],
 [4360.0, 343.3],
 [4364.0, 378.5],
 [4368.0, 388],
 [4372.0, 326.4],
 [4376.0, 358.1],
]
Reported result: 4.9 AA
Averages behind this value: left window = 272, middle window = 258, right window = 334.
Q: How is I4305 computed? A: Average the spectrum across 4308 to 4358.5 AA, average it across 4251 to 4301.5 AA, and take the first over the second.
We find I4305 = 1.12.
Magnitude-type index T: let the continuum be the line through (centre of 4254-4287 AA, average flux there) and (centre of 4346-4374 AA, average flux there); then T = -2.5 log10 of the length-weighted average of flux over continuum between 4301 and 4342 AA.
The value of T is 0.09 mag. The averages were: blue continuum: 291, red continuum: 342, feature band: 296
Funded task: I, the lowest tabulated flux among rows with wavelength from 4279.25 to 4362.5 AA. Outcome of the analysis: 204.9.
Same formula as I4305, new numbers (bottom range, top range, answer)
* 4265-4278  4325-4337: 1.33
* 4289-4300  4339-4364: 1.26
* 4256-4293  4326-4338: 1.26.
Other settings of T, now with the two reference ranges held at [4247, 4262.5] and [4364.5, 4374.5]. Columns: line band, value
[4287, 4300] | 0.21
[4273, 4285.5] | 0.11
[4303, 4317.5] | 0.27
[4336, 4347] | 0.14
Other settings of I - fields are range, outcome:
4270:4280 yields 220.7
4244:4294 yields 205.6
